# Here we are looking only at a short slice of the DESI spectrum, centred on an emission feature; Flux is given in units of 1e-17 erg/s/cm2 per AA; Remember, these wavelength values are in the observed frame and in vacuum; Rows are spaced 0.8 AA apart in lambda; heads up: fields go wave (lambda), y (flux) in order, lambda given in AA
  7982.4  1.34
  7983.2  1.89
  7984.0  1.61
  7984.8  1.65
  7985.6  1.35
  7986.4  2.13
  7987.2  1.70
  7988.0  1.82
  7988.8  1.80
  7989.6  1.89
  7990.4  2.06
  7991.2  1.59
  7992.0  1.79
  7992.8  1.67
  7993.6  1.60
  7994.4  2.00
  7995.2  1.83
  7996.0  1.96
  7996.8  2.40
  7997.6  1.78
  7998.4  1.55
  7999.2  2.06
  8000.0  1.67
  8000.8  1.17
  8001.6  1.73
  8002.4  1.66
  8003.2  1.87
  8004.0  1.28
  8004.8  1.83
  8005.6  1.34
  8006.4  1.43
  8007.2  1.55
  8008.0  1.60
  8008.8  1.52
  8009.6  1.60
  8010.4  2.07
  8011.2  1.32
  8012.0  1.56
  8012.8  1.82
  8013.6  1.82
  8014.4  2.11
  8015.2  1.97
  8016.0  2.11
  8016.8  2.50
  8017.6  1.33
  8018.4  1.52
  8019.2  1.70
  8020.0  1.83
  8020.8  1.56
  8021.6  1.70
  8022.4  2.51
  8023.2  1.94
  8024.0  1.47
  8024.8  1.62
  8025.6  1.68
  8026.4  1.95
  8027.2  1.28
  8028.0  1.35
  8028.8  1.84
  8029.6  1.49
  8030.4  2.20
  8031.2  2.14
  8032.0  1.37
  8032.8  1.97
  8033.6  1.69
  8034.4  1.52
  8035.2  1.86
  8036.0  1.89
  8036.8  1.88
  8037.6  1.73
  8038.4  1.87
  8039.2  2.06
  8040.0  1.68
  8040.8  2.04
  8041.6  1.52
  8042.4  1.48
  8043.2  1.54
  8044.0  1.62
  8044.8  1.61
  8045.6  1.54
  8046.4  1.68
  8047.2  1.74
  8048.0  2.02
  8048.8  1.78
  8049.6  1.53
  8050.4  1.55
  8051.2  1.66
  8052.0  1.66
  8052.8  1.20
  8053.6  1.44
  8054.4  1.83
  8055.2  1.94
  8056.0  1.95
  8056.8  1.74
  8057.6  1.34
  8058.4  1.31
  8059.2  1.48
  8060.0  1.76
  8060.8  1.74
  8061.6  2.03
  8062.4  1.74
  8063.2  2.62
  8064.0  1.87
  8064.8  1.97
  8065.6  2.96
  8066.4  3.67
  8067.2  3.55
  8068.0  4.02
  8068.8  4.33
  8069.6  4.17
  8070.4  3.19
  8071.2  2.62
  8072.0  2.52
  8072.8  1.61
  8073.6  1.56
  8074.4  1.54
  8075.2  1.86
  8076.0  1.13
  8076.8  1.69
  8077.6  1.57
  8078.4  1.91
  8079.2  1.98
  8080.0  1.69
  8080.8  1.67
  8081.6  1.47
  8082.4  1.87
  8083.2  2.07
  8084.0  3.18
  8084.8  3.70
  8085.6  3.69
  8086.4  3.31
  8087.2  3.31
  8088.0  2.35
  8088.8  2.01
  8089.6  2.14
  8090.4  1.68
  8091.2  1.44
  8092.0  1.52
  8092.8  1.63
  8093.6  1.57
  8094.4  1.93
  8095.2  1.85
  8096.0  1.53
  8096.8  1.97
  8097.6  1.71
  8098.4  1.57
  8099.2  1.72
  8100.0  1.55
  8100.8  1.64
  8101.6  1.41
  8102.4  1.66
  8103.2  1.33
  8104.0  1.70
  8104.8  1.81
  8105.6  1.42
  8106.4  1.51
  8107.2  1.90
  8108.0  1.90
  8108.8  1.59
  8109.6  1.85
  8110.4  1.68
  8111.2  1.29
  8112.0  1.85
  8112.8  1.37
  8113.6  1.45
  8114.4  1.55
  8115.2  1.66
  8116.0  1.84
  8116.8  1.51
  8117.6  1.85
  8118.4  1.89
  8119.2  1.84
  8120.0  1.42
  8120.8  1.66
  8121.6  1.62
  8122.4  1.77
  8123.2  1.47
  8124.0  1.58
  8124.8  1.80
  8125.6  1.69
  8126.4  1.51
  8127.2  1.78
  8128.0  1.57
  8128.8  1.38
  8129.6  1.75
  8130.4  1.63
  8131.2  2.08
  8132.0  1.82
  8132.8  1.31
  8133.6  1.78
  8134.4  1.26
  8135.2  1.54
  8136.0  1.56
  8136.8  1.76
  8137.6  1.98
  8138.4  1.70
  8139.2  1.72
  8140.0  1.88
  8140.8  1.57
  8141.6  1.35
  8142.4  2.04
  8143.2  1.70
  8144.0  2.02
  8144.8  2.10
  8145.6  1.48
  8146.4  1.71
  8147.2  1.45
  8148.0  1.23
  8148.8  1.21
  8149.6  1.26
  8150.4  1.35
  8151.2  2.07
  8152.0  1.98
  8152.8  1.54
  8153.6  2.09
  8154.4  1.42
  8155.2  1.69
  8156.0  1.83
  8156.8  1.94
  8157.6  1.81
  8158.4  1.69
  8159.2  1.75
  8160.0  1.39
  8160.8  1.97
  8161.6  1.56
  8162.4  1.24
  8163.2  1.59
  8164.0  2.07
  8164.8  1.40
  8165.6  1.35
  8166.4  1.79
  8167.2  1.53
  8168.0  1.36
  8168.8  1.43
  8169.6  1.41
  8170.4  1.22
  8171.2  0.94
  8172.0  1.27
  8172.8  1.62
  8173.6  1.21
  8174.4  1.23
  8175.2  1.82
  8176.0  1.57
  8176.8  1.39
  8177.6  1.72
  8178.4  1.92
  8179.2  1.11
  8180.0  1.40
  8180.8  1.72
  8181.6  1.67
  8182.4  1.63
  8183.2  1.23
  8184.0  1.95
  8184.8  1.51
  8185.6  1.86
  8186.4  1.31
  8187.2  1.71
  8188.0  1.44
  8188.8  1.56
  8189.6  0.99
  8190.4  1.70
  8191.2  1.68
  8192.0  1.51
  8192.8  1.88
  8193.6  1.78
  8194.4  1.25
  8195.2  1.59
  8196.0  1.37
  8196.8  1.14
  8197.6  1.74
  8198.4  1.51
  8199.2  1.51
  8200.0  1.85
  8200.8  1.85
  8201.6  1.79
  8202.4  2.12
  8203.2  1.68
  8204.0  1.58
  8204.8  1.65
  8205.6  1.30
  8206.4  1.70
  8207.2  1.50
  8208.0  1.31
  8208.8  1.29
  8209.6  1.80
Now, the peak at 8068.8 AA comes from [S II]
